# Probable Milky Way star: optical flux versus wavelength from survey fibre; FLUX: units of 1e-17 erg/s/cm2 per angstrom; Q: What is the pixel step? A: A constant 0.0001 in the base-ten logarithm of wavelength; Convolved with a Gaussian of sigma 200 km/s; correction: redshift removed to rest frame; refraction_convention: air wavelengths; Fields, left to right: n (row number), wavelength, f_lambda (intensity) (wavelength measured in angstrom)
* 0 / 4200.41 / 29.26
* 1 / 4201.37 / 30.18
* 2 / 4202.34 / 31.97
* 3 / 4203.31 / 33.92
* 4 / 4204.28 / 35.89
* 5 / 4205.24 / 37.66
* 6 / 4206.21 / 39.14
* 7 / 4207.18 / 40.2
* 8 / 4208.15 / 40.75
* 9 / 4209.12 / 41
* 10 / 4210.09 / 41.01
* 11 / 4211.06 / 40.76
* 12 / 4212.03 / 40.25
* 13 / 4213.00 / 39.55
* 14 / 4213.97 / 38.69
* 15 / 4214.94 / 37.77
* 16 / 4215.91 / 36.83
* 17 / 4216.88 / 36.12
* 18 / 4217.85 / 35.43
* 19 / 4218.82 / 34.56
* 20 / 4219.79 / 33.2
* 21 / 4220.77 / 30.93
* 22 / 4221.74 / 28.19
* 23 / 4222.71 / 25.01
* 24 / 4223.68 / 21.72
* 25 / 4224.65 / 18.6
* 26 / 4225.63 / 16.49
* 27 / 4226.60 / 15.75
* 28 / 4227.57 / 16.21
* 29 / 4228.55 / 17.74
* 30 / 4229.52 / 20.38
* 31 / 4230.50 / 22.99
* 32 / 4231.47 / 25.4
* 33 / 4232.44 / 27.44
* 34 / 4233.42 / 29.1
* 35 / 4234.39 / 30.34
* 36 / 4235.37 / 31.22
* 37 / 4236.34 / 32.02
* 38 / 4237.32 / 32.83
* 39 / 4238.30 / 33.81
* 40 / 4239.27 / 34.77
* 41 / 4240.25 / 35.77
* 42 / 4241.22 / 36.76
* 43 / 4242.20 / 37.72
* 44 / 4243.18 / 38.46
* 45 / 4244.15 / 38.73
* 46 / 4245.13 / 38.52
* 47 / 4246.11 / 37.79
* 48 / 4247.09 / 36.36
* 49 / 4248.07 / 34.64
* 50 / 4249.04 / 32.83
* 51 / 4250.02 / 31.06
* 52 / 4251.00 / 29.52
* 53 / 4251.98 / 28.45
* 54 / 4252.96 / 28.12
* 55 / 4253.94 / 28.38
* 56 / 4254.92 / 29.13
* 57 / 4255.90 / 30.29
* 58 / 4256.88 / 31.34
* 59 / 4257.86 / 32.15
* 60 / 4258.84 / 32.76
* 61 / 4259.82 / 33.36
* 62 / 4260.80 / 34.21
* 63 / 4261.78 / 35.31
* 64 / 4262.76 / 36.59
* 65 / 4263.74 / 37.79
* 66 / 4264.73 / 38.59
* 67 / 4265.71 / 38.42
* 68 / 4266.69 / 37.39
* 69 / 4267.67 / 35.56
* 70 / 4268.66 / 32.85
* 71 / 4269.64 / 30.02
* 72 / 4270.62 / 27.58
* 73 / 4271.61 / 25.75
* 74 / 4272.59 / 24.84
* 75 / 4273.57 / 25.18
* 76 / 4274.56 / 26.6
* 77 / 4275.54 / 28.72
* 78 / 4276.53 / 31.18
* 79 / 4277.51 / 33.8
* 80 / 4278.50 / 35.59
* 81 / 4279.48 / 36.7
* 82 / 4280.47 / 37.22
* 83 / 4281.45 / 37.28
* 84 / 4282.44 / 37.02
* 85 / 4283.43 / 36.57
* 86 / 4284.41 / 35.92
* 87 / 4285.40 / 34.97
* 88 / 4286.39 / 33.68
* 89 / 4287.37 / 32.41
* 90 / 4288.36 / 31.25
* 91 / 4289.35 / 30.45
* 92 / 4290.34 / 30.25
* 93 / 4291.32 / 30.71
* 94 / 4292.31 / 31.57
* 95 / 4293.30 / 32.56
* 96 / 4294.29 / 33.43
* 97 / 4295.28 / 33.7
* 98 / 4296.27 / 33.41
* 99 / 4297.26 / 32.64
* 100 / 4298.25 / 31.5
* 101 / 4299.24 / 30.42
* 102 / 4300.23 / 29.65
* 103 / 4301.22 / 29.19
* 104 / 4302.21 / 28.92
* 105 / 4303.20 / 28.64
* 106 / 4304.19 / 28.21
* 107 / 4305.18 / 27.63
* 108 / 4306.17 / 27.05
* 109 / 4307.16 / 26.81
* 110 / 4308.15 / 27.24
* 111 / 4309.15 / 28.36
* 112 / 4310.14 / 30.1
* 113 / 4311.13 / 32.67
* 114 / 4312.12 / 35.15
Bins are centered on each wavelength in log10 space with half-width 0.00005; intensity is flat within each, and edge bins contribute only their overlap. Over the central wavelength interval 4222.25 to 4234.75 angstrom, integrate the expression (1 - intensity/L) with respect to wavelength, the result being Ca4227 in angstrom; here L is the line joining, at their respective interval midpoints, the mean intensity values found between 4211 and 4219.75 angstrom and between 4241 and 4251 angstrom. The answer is 5.0 angstrom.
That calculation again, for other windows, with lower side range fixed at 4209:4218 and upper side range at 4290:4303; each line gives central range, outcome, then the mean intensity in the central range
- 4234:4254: 1.22 angstrom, 33.8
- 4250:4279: 2.12 angstrom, 31.7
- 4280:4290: -0.69 angstrom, 34.6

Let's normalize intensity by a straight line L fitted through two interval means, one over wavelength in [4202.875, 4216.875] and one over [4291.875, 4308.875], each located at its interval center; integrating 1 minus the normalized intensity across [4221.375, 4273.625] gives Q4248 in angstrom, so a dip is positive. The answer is 6.7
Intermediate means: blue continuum 38.7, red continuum 30.1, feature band 30.5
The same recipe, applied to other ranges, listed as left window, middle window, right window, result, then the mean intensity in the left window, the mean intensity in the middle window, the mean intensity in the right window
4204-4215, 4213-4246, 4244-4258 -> 5.22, 39.5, 30.2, 32.3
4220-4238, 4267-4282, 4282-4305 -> -0.74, 24.8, 31.4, 32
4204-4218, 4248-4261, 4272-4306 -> 1.46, 38.9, 31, 31.8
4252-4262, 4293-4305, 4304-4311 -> -0.92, 31.3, 30.9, 28.2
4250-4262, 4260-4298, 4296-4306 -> -3.34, 31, 33.1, 29.9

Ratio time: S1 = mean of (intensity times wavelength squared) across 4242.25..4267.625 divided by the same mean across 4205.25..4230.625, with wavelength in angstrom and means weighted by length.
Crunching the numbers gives 1.1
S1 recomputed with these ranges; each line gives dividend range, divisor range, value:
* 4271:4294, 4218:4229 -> 1.39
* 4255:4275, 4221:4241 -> 1.26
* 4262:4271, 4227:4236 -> 1.45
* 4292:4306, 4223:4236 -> 1.40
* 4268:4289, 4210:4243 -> 1.08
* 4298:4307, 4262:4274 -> 0.90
